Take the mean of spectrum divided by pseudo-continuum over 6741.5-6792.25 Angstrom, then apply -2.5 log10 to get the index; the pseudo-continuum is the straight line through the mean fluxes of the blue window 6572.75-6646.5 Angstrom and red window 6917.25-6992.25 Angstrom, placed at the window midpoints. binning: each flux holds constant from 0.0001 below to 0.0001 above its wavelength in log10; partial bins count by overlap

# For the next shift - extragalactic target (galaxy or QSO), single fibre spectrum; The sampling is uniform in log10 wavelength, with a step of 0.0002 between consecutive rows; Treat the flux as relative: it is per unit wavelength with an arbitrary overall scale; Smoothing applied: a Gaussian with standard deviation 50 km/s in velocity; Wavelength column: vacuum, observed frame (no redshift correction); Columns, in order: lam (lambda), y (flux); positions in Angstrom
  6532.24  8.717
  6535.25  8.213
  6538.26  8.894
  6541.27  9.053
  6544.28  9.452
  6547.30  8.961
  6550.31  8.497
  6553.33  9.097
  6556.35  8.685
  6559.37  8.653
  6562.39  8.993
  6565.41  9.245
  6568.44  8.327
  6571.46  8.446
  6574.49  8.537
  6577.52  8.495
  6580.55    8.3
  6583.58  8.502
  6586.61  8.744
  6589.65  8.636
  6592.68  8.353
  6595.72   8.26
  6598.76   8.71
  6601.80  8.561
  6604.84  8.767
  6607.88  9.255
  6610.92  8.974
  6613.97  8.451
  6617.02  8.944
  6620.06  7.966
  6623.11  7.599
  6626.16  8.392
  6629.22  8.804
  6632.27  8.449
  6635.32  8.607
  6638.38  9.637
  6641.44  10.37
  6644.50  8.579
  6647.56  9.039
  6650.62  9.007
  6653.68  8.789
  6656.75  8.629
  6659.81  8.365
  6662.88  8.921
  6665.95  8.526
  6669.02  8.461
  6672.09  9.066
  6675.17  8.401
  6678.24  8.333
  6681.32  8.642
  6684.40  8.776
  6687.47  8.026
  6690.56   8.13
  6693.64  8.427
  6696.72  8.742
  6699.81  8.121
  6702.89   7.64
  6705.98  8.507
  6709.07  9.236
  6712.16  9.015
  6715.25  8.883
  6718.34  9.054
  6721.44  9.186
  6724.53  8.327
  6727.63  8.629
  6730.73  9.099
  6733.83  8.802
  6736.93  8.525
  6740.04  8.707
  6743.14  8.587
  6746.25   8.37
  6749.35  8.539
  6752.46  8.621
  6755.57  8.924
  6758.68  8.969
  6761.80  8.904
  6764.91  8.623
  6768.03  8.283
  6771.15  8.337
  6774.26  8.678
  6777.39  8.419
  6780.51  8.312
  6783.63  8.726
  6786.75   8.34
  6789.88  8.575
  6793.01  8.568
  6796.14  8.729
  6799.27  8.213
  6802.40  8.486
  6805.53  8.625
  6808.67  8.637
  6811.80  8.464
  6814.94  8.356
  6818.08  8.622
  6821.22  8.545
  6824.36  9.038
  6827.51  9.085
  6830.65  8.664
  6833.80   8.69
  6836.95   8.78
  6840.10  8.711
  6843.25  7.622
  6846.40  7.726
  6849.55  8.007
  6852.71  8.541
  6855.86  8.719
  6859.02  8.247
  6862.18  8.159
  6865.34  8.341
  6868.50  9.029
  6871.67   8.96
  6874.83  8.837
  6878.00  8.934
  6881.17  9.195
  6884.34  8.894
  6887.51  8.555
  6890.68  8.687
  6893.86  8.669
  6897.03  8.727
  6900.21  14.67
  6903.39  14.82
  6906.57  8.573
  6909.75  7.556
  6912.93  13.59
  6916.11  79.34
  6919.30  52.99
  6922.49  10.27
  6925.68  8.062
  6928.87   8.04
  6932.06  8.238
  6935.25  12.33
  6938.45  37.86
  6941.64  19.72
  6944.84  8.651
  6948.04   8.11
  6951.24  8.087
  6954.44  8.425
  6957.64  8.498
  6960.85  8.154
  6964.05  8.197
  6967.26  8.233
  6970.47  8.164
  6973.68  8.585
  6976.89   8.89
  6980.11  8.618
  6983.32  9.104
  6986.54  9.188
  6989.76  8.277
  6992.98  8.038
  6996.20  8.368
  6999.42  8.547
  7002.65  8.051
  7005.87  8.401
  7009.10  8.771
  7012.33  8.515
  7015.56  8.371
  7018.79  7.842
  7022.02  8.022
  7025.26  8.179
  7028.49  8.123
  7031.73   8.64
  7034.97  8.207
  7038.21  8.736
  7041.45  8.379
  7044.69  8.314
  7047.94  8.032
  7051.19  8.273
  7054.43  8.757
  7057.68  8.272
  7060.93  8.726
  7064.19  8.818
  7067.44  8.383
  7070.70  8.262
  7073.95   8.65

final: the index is 0.22 mag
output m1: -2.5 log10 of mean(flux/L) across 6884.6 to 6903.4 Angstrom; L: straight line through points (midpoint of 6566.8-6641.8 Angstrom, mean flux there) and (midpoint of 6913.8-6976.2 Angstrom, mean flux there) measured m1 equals 0.45 mag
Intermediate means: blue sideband 8.62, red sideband 16.7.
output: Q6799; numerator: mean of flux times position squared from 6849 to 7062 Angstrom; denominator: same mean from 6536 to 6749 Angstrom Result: 1.4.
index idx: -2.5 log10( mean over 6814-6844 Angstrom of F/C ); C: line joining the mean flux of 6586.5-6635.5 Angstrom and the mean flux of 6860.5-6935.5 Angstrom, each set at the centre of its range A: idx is 0.44 mag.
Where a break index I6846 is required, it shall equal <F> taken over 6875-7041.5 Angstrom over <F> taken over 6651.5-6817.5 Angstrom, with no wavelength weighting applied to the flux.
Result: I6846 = 1.38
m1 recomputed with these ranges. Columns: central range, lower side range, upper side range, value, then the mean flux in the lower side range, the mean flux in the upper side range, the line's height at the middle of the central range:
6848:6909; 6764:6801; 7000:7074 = -0.10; 8.48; 8.38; 8.44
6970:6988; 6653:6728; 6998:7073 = -0.05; 8.59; 8.38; 8.41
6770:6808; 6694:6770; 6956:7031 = 0.01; 8.67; 8.4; 8.61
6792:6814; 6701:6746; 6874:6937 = 0.34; 8.71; 15.6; 11.7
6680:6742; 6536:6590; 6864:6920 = 0.34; 8.75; 15.5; 11.8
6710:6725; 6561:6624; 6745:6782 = -0.05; 8.58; 8.58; 8.58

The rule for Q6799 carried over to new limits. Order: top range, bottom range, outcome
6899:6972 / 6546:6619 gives 2.06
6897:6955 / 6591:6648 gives 2.28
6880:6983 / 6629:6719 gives 1.73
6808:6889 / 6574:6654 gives 1.06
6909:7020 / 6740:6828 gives 1.61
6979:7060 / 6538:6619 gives 1.10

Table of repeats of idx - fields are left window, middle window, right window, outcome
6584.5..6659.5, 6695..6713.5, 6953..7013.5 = 0.02 mag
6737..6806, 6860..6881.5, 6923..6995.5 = 0.09 mag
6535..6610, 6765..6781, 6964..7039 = 0.02 mag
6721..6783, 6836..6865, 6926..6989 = 0.16 mag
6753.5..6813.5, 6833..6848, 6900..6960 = 0.41 mag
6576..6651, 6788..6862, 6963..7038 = 0.01 mag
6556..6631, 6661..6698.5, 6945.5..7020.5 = 0.00 mag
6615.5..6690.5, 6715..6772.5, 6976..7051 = -0.01 mag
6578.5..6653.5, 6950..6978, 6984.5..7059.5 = 0.01 mag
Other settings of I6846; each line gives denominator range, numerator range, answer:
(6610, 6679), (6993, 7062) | 0.96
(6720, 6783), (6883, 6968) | 1.75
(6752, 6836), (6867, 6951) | 1.78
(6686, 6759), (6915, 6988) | 1.74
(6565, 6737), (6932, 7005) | 1.20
